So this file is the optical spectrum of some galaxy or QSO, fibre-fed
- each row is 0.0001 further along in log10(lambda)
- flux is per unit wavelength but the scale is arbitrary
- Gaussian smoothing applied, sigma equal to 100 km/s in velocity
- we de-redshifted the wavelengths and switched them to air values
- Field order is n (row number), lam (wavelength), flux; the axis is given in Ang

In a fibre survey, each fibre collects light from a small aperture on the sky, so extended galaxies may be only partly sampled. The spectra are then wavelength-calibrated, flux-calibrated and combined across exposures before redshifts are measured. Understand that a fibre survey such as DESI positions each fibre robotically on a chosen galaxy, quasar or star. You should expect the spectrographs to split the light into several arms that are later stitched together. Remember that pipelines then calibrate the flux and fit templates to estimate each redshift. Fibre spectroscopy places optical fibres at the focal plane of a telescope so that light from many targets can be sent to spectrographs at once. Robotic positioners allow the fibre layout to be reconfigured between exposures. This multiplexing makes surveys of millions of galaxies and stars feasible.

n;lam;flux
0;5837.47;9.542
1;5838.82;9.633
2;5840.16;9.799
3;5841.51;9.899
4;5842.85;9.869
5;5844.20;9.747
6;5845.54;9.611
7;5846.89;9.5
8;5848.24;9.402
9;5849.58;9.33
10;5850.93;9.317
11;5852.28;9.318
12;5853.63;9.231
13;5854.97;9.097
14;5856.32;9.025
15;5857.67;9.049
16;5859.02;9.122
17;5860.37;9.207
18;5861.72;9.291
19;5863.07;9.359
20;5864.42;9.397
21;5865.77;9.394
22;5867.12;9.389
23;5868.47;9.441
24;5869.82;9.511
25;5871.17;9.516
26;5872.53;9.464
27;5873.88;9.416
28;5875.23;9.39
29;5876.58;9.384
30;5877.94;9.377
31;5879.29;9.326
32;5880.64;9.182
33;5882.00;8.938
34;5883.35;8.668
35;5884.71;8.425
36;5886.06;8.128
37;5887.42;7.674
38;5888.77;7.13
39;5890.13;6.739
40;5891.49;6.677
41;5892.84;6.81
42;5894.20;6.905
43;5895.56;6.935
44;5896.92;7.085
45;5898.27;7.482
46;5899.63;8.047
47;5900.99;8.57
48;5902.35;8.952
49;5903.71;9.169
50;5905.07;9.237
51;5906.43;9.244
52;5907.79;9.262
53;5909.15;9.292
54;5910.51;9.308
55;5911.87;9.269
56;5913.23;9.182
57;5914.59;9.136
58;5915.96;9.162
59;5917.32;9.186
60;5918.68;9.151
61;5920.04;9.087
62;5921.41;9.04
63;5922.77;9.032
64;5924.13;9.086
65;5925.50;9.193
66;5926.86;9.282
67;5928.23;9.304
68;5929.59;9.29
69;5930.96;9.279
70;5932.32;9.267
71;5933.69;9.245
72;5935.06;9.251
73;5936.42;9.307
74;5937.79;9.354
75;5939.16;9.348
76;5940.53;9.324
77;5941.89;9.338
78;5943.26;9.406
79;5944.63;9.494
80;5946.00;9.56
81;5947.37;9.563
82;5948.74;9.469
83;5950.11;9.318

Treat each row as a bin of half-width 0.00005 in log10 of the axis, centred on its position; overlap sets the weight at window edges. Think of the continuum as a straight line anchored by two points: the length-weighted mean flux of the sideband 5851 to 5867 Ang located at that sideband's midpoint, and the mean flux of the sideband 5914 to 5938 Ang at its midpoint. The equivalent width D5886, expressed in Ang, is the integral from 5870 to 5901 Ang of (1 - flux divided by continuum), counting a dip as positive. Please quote 3.3 Ang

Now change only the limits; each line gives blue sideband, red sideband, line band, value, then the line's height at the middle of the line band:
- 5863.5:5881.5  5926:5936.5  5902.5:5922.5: 0.3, 9.32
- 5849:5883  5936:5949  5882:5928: 4.3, 9.35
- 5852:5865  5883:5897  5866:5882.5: -2.2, 8.28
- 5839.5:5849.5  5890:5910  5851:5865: 0.1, 9.28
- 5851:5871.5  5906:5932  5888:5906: 3.0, 9.23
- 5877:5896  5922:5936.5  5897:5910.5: -0.4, 8.47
